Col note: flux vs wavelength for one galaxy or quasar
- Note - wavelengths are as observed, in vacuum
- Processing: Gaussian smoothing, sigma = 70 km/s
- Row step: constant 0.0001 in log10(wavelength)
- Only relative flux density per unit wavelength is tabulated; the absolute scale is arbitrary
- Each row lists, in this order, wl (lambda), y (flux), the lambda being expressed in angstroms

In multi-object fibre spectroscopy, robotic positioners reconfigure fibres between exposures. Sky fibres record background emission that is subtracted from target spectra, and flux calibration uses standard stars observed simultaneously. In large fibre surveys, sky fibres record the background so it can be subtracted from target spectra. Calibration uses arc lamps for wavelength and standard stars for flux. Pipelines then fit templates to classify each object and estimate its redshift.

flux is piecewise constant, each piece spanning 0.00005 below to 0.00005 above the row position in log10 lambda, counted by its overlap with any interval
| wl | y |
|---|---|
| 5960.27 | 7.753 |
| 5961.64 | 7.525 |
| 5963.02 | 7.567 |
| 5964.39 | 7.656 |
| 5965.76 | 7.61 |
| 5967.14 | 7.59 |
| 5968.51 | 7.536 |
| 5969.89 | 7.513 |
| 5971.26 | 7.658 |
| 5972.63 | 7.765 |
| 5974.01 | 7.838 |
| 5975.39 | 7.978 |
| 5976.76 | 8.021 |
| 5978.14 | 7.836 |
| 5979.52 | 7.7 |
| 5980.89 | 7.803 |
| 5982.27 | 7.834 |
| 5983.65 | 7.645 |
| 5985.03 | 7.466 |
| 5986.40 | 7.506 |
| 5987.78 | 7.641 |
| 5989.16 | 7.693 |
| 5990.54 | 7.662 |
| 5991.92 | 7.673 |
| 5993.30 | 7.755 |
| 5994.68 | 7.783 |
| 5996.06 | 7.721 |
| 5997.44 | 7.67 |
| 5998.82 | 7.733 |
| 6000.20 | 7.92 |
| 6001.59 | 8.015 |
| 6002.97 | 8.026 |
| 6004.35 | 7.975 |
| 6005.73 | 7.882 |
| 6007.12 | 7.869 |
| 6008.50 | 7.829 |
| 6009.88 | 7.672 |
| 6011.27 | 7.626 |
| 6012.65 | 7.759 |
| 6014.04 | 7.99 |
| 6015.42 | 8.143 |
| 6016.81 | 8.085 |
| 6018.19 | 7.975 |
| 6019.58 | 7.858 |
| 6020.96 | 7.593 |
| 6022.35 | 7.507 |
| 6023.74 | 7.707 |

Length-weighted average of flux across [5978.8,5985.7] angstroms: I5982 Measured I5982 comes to 7.69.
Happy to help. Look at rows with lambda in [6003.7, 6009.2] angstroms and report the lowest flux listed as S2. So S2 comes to 7.829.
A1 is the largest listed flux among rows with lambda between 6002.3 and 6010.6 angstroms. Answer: 8.026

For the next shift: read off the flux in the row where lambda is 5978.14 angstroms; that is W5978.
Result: 7.836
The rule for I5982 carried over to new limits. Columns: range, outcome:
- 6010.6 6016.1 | 7.89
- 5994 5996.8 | 7.75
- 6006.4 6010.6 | 7.78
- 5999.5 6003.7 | 7.98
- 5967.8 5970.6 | 7.54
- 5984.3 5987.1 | 7.5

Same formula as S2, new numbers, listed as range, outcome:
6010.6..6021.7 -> 7.593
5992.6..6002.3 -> 7.67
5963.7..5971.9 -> 7.513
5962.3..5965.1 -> 7.567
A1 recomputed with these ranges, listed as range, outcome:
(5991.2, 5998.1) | 7.783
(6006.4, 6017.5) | 8.143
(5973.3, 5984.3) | 8.021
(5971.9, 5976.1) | 7.978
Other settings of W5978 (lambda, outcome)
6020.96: 7.593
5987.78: 7.641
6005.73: 7.882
